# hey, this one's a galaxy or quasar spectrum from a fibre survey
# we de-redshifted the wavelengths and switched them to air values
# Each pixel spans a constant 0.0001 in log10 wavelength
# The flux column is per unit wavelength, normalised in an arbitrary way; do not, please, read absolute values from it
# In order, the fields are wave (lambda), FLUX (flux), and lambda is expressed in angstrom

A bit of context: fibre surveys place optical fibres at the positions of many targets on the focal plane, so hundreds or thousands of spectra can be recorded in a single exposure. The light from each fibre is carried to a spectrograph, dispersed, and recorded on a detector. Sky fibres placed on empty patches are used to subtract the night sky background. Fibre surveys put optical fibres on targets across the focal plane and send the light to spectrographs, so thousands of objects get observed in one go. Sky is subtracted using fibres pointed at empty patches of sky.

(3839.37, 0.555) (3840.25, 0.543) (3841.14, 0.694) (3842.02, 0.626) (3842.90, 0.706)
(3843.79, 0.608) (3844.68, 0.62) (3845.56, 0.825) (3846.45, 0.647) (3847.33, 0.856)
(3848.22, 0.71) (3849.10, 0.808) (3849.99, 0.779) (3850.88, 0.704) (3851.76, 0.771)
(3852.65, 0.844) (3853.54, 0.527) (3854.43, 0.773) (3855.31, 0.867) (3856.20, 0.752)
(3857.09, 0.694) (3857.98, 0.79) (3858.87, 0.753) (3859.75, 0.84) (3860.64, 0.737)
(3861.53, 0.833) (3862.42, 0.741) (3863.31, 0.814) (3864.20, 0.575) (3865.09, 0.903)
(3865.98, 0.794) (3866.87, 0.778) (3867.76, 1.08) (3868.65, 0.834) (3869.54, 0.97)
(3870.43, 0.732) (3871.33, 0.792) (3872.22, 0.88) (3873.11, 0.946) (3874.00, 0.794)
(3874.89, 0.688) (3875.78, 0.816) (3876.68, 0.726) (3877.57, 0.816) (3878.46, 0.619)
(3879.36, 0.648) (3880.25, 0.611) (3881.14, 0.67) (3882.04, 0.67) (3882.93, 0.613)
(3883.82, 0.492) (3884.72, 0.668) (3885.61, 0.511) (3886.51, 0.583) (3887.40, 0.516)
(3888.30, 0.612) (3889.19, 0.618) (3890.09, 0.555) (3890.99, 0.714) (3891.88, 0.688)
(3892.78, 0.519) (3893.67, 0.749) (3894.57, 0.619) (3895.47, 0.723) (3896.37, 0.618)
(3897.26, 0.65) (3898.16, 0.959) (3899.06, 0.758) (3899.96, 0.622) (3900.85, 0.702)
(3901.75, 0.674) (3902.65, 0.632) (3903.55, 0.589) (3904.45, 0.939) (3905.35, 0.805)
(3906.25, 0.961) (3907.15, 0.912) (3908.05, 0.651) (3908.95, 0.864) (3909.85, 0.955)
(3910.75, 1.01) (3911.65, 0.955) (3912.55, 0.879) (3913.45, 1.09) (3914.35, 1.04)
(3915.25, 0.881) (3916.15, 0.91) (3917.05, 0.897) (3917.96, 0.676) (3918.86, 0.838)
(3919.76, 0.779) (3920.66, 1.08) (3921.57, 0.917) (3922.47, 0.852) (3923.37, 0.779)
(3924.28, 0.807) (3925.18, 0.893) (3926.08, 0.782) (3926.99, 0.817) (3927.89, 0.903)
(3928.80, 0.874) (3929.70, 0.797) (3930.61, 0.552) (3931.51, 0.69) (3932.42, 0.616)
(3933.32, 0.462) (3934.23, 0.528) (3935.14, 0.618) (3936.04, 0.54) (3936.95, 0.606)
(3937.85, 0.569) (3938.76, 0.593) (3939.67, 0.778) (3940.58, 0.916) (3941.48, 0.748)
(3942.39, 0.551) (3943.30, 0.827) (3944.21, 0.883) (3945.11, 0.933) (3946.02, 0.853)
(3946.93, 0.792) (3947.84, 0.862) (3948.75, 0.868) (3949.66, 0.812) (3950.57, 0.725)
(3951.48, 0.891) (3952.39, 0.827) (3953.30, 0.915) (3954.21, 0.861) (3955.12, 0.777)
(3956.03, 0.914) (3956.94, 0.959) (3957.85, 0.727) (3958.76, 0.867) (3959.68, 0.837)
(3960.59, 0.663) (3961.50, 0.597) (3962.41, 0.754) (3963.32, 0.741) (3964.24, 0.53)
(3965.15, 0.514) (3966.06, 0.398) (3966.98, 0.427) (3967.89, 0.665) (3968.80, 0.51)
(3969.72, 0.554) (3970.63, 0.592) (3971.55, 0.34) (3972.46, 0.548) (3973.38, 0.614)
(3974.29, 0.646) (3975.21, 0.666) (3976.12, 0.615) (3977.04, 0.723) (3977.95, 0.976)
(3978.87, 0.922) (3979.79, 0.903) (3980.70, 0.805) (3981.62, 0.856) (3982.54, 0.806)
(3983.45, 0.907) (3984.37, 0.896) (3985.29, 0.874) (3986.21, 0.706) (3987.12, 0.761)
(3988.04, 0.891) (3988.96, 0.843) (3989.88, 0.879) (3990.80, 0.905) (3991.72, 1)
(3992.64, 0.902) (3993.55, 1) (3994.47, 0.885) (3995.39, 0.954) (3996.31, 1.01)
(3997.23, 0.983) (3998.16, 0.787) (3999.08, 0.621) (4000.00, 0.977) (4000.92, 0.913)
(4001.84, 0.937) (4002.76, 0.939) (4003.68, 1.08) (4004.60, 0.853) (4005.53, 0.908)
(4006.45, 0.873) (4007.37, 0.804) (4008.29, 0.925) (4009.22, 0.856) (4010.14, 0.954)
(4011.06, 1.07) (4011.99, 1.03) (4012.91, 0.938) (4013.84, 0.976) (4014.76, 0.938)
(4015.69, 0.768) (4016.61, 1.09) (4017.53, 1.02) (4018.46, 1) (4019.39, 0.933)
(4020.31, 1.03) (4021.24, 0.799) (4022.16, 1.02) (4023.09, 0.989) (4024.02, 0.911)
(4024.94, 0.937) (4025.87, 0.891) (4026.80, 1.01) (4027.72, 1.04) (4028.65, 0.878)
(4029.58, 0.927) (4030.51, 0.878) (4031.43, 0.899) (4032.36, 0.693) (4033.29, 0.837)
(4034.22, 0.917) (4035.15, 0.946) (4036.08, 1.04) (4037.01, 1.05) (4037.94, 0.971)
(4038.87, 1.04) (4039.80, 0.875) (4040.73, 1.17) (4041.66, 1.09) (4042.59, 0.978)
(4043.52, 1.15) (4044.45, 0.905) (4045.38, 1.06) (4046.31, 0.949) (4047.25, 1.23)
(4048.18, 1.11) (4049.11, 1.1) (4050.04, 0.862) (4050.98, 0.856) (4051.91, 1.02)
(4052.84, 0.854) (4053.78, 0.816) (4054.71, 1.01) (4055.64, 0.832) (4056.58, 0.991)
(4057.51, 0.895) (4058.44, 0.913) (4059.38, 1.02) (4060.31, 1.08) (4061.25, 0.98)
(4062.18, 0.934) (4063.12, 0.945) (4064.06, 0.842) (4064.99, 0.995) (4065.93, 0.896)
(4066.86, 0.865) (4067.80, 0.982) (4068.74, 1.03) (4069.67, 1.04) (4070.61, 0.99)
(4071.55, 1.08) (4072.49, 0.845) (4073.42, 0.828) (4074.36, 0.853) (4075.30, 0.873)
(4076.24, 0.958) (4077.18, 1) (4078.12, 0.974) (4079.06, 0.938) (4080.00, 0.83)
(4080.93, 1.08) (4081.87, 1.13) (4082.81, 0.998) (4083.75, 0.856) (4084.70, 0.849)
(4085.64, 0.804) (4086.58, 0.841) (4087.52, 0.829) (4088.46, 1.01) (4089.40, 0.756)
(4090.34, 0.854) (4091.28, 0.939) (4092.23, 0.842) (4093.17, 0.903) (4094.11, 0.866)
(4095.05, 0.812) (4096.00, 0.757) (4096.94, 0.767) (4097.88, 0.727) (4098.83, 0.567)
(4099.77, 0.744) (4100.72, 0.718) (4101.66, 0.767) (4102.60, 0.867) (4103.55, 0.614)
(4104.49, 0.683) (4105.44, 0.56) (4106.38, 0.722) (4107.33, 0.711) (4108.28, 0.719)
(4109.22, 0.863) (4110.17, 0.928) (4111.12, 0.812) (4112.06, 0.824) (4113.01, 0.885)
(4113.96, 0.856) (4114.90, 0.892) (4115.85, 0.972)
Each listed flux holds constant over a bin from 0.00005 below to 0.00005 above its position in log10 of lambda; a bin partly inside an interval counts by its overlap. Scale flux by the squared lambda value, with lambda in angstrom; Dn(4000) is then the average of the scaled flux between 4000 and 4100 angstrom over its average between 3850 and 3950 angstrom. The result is 1.33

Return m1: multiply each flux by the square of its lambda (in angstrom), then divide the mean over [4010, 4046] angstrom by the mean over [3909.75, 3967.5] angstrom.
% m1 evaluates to 1.3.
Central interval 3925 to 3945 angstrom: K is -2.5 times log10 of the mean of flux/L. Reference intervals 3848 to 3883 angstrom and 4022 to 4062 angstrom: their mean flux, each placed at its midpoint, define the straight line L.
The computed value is 0.19 mag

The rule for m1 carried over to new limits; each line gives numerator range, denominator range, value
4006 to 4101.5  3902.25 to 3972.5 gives 1.29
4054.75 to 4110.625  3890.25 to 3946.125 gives 1.23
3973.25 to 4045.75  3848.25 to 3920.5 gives 1.28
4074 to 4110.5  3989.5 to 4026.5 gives 0.93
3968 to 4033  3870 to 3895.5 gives 1.36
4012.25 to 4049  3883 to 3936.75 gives 1.38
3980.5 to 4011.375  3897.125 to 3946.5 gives 1.17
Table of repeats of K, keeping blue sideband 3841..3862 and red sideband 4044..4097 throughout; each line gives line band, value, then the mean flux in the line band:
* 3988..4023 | -0.065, 0.93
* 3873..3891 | 0.173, 0.654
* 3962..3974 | 0.457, 0.553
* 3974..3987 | 0.060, 0.808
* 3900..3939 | 0.016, 0.788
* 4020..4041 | -0.054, 0.943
